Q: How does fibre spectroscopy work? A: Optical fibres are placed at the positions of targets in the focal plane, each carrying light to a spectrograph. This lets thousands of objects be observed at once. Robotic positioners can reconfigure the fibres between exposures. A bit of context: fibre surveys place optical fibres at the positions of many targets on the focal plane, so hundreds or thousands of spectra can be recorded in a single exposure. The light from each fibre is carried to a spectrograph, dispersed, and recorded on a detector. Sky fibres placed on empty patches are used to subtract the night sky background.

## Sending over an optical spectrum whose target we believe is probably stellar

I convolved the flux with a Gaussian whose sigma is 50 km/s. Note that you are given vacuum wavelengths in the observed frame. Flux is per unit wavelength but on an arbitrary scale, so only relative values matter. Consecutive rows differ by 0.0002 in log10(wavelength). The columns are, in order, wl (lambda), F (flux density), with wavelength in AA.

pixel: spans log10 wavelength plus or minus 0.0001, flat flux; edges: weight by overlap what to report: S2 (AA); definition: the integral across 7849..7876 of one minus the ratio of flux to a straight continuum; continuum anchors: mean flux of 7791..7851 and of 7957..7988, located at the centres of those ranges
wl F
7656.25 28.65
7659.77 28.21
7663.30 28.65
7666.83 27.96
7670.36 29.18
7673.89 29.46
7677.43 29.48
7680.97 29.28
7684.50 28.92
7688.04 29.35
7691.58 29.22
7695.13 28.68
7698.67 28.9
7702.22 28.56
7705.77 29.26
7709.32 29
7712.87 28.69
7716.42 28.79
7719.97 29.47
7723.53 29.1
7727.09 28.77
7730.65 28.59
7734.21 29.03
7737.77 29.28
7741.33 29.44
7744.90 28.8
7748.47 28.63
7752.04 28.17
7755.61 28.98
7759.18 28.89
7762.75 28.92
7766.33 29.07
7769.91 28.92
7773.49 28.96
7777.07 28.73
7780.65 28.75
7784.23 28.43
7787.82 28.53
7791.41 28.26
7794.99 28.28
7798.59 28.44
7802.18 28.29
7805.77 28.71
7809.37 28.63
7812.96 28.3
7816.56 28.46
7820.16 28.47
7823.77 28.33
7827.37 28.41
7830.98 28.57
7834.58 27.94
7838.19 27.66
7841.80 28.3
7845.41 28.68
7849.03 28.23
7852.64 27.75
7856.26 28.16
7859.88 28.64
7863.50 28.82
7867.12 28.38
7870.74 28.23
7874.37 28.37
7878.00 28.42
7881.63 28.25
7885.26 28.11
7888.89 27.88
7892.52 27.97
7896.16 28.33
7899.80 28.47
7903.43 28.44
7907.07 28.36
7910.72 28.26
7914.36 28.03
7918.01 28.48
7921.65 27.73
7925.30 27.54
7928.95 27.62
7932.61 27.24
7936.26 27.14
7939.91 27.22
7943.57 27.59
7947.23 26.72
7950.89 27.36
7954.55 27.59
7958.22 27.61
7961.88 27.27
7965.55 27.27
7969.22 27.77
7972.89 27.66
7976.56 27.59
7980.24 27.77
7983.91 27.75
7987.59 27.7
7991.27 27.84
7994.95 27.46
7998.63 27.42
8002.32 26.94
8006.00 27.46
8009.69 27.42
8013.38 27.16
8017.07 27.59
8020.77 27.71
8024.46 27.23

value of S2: -0.2 AA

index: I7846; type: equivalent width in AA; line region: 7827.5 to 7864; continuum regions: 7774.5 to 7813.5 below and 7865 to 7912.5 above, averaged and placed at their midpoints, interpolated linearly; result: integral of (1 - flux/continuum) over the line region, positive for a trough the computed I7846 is 0.1 AA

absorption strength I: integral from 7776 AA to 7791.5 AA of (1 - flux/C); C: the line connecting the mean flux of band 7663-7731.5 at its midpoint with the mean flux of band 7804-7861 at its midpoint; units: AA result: 0.0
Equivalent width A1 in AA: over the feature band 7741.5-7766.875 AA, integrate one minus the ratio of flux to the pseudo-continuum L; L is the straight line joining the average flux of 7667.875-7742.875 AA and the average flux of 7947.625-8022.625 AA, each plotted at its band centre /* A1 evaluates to -0.02 AA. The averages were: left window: 29.1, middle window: 28.8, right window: 27.5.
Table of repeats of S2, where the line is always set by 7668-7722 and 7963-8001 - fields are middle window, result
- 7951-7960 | 0.06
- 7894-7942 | 0.04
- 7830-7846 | 0.09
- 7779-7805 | 0.13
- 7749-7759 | 0.05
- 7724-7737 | 0.01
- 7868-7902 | -0.16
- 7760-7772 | -0.11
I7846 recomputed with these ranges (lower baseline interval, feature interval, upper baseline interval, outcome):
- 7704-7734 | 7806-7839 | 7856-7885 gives 0.3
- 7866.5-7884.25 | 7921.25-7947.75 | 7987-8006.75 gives 0.5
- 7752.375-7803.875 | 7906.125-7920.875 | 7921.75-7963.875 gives -0.3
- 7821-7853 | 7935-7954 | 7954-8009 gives 0.3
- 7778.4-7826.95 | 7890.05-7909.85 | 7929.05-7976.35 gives -0.4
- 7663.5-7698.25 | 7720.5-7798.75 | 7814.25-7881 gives -0.2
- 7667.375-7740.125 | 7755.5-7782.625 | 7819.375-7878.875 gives -0.2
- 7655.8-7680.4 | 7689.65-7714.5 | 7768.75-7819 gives -0.1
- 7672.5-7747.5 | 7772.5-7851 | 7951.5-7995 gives 0.2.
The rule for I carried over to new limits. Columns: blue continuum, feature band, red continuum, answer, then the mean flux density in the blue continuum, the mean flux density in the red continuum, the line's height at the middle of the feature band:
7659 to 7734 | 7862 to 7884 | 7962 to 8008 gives -0.2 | 28.9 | 27.5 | 28.1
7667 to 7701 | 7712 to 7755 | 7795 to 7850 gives -0.1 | 29.1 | 28.4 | 28.8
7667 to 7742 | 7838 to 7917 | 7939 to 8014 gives -0.7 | 29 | 27.5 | 28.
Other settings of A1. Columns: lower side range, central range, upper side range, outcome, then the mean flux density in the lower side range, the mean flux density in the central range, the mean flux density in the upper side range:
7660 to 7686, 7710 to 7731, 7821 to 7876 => -0.1 AA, 28.9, 28.9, 28.3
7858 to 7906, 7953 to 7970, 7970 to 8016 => 0.2 AA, 28.3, 27.5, 27.5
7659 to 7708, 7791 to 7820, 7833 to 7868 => 0.0 AA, 28.9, 28.4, 28.3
